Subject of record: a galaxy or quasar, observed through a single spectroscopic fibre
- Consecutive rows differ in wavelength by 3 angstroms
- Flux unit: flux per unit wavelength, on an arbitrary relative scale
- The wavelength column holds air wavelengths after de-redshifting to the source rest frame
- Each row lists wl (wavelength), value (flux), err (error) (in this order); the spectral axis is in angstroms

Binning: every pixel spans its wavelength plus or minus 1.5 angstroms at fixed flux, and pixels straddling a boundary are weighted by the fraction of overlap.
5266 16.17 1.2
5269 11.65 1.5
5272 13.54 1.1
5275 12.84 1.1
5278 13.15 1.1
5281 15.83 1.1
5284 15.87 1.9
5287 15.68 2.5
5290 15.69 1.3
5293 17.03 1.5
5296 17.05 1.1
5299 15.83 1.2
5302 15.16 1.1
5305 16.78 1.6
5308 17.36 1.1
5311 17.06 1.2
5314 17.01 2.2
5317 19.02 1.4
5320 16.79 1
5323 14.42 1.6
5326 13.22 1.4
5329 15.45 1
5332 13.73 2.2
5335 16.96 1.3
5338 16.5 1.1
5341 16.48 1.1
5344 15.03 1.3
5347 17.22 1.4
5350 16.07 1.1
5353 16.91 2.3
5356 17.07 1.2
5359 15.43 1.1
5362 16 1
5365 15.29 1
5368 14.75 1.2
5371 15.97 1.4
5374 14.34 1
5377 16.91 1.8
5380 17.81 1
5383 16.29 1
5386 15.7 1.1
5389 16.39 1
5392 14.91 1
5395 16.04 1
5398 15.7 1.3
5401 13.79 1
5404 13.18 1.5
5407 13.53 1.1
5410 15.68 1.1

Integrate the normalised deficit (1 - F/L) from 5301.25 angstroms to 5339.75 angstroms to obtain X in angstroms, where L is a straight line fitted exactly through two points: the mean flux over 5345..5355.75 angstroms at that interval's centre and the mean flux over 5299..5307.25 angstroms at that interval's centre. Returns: 0.4 angstroms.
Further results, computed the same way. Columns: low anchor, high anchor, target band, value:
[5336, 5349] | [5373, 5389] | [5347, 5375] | 0.8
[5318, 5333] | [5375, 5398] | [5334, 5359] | -1.8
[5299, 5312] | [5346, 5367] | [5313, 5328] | 0.3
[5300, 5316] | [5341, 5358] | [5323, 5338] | 1.4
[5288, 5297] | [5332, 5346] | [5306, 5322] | -1.0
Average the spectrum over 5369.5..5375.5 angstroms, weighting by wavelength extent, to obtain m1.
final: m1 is 15.2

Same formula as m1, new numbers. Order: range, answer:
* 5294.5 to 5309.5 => 16.4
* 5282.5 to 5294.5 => 16.1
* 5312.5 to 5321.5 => 17.6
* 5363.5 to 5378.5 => 15.5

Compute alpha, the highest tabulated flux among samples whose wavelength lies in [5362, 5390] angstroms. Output 17.81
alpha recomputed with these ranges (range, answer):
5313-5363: 19.02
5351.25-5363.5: 17.07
